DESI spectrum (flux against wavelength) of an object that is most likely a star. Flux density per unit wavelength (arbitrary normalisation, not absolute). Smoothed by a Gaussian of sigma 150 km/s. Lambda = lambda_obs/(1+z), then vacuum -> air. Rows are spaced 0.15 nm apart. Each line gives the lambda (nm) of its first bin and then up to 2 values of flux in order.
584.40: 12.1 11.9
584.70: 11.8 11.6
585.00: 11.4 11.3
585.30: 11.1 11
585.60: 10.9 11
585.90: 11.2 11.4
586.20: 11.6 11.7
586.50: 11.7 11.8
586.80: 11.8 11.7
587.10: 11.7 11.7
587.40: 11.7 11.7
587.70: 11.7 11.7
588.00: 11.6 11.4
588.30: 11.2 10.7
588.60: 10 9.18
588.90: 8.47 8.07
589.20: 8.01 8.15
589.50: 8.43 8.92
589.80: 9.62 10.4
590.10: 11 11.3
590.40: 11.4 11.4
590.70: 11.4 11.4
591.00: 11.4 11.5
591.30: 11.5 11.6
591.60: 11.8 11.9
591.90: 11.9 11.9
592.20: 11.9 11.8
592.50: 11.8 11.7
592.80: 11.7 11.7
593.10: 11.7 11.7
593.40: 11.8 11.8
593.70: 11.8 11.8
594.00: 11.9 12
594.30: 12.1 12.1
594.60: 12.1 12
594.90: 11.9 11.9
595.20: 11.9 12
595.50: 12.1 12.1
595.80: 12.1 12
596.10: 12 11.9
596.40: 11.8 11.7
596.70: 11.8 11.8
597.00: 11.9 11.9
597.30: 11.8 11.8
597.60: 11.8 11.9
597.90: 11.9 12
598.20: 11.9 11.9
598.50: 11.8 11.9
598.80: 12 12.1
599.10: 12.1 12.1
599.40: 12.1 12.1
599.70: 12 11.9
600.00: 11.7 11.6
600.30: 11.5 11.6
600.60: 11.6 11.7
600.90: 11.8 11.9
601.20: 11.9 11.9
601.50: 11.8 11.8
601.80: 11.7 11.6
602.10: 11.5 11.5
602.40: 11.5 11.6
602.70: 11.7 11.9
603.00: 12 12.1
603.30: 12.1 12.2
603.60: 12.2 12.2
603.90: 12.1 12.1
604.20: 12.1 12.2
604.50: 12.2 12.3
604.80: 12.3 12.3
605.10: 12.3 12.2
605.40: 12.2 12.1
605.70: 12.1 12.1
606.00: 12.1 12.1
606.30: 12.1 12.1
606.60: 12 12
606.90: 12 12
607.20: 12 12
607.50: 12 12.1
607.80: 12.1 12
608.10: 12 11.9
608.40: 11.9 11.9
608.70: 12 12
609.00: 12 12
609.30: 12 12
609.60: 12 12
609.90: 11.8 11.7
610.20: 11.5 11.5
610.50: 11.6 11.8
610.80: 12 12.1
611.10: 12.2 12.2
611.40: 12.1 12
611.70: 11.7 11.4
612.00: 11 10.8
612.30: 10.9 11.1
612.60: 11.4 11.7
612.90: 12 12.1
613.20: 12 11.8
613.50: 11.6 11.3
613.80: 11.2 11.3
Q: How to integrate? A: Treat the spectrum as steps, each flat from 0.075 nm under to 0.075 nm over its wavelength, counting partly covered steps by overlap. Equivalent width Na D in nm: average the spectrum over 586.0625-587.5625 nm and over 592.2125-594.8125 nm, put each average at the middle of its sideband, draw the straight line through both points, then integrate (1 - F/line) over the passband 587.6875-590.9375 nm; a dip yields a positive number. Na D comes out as 0.42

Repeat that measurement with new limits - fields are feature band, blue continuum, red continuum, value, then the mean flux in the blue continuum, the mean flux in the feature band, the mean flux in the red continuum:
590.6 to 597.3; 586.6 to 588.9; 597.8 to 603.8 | -0.18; 11.2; 11.8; 11.9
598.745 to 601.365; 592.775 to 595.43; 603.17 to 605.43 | 0.04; 11.9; 11.9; 12.2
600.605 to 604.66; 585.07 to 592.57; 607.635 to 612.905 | -0.14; 11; 11.9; 11.8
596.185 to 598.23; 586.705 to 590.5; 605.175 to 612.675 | -0.14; 10.5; 11.8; 11.9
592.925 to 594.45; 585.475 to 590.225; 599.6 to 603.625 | -0.10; 10.7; 11.8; 11.8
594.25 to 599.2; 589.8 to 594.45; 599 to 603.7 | -0.09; 11.6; 11.9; 11.8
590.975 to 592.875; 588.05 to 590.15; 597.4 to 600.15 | -0.28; 9.55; 11.7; 11.9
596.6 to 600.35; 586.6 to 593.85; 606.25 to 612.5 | -0.16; 11.1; 11.9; 11.8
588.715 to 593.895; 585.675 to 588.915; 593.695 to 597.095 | 0.31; 11.3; 10.9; 11.9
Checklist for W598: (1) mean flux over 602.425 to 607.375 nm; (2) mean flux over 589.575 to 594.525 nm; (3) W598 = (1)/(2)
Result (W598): 1.05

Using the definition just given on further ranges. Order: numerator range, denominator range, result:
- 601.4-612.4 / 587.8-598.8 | 1.05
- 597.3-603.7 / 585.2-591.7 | 1.09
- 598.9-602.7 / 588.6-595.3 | 1.06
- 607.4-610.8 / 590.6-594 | 1.02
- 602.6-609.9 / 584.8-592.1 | 1.10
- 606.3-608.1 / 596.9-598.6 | 1.01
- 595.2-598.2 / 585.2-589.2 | 1.08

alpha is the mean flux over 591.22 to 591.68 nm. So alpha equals 11.6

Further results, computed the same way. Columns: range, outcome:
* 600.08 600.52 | 11.6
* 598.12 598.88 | 11.9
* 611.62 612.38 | 11.2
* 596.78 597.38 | 11.9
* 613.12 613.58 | 11.8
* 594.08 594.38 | 12.1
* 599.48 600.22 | 11.9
